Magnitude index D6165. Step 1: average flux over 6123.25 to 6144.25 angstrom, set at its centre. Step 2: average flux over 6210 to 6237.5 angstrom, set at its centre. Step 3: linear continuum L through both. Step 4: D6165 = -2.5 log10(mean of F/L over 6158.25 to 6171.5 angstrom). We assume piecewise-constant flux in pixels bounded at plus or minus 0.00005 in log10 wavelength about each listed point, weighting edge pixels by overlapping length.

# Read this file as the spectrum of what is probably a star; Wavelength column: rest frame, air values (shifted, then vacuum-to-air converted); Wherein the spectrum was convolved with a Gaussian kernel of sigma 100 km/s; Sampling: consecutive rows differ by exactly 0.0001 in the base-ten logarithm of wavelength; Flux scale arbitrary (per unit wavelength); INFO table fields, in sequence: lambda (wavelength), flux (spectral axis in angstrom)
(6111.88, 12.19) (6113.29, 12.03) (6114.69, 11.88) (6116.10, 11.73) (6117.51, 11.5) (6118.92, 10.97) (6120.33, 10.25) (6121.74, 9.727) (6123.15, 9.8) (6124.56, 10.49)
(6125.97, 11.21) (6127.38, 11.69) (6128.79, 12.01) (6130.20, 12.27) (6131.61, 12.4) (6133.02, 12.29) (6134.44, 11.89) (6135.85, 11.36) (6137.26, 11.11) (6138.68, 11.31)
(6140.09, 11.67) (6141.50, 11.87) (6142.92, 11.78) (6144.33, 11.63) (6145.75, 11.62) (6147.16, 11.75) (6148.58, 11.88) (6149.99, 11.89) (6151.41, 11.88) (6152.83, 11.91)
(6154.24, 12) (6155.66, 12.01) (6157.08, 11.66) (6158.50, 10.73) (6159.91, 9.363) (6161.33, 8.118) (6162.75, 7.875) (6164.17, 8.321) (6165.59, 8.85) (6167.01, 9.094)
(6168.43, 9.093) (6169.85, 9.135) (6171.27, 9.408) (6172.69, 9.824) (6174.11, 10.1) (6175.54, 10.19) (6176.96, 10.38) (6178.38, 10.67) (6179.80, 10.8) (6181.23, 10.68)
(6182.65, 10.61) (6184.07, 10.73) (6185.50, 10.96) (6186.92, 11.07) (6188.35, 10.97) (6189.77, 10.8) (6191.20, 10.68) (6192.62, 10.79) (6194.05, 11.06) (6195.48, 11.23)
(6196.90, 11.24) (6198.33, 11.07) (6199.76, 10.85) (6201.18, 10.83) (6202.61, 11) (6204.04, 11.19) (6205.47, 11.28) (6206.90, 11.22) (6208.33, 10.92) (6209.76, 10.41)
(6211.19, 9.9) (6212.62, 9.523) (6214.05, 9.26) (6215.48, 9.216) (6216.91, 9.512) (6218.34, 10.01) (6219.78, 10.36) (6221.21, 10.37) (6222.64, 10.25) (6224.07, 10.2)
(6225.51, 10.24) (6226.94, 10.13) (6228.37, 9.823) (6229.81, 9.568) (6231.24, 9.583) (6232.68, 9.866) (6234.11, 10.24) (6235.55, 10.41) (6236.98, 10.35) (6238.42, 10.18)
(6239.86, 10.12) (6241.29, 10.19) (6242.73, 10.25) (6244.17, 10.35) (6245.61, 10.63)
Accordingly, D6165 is 0.23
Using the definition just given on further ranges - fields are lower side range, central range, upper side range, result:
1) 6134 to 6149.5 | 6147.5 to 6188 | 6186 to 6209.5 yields 0.10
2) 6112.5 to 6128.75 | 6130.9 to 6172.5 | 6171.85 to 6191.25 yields 0.00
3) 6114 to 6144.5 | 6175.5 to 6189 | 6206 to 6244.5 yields -0.01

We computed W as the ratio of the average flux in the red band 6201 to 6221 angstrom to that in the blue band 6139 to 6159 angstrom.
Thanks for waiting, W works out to 0.9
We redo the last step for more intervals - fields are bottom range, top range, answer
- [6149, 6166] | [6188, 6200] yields 1.05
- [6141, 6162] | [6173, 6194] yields 0.94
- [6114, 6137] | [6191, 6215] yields 0.95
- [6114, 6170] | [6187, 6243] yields 0.95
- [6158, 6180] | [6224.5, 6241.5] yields 1.06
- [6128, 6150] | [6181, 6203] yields 0.93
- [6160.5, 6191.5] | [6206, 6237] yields 1.02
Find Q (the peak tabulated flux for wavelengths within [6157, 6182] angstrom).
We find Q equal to 11.66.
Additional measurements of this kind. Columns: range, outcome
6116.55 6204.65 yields 12.4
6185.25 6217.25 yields 11.28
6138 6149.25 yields 11.88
